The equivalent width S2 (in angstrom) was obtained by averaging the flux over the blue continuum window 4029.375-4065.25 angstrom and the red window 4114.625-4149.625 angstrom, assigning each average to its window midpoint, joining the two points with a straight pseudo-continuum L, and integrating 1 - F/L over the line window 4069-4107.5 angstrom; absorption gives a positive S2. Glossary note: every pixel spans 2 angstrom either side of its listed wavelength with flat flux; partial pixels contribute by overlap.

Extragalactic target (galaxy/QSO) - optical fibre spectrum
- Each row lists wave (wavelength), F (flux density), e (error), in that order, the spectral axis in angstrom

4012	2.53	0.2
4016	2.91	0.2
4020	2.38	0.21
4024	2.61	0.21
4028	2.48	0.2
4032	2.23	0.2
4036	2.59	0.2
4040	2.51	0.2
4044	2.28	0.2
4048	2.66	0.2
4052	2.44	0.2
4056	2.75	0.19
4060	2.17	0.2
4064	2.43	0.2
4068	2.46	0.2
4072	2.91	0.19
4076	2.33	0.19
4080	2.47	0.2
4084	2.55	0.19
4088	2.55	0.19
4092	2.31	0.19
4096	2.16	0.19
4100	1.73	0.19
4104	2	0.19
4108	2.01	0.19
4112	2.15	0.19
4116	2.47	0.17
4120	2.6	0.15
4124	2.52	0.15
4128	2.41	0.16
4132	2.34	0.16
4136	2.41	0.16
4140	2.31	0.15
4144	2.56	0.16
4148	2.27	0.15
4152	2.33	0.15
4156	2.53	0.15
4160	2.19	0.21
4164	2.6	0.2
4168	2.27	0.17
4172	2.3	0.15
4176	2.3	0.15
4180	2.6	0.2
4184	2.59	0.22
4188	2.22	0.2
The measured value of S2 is 1.9 angstrom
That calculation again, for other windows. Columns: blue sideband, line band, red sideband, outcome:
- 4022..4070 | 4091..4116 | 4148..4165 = 3.52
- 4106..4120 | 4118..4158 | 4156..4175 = -2.06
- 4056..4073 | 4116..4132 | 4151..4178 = -0.44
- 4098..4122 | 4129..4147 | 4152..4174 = -0.99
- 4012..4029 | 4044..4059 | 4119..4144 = 0.05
